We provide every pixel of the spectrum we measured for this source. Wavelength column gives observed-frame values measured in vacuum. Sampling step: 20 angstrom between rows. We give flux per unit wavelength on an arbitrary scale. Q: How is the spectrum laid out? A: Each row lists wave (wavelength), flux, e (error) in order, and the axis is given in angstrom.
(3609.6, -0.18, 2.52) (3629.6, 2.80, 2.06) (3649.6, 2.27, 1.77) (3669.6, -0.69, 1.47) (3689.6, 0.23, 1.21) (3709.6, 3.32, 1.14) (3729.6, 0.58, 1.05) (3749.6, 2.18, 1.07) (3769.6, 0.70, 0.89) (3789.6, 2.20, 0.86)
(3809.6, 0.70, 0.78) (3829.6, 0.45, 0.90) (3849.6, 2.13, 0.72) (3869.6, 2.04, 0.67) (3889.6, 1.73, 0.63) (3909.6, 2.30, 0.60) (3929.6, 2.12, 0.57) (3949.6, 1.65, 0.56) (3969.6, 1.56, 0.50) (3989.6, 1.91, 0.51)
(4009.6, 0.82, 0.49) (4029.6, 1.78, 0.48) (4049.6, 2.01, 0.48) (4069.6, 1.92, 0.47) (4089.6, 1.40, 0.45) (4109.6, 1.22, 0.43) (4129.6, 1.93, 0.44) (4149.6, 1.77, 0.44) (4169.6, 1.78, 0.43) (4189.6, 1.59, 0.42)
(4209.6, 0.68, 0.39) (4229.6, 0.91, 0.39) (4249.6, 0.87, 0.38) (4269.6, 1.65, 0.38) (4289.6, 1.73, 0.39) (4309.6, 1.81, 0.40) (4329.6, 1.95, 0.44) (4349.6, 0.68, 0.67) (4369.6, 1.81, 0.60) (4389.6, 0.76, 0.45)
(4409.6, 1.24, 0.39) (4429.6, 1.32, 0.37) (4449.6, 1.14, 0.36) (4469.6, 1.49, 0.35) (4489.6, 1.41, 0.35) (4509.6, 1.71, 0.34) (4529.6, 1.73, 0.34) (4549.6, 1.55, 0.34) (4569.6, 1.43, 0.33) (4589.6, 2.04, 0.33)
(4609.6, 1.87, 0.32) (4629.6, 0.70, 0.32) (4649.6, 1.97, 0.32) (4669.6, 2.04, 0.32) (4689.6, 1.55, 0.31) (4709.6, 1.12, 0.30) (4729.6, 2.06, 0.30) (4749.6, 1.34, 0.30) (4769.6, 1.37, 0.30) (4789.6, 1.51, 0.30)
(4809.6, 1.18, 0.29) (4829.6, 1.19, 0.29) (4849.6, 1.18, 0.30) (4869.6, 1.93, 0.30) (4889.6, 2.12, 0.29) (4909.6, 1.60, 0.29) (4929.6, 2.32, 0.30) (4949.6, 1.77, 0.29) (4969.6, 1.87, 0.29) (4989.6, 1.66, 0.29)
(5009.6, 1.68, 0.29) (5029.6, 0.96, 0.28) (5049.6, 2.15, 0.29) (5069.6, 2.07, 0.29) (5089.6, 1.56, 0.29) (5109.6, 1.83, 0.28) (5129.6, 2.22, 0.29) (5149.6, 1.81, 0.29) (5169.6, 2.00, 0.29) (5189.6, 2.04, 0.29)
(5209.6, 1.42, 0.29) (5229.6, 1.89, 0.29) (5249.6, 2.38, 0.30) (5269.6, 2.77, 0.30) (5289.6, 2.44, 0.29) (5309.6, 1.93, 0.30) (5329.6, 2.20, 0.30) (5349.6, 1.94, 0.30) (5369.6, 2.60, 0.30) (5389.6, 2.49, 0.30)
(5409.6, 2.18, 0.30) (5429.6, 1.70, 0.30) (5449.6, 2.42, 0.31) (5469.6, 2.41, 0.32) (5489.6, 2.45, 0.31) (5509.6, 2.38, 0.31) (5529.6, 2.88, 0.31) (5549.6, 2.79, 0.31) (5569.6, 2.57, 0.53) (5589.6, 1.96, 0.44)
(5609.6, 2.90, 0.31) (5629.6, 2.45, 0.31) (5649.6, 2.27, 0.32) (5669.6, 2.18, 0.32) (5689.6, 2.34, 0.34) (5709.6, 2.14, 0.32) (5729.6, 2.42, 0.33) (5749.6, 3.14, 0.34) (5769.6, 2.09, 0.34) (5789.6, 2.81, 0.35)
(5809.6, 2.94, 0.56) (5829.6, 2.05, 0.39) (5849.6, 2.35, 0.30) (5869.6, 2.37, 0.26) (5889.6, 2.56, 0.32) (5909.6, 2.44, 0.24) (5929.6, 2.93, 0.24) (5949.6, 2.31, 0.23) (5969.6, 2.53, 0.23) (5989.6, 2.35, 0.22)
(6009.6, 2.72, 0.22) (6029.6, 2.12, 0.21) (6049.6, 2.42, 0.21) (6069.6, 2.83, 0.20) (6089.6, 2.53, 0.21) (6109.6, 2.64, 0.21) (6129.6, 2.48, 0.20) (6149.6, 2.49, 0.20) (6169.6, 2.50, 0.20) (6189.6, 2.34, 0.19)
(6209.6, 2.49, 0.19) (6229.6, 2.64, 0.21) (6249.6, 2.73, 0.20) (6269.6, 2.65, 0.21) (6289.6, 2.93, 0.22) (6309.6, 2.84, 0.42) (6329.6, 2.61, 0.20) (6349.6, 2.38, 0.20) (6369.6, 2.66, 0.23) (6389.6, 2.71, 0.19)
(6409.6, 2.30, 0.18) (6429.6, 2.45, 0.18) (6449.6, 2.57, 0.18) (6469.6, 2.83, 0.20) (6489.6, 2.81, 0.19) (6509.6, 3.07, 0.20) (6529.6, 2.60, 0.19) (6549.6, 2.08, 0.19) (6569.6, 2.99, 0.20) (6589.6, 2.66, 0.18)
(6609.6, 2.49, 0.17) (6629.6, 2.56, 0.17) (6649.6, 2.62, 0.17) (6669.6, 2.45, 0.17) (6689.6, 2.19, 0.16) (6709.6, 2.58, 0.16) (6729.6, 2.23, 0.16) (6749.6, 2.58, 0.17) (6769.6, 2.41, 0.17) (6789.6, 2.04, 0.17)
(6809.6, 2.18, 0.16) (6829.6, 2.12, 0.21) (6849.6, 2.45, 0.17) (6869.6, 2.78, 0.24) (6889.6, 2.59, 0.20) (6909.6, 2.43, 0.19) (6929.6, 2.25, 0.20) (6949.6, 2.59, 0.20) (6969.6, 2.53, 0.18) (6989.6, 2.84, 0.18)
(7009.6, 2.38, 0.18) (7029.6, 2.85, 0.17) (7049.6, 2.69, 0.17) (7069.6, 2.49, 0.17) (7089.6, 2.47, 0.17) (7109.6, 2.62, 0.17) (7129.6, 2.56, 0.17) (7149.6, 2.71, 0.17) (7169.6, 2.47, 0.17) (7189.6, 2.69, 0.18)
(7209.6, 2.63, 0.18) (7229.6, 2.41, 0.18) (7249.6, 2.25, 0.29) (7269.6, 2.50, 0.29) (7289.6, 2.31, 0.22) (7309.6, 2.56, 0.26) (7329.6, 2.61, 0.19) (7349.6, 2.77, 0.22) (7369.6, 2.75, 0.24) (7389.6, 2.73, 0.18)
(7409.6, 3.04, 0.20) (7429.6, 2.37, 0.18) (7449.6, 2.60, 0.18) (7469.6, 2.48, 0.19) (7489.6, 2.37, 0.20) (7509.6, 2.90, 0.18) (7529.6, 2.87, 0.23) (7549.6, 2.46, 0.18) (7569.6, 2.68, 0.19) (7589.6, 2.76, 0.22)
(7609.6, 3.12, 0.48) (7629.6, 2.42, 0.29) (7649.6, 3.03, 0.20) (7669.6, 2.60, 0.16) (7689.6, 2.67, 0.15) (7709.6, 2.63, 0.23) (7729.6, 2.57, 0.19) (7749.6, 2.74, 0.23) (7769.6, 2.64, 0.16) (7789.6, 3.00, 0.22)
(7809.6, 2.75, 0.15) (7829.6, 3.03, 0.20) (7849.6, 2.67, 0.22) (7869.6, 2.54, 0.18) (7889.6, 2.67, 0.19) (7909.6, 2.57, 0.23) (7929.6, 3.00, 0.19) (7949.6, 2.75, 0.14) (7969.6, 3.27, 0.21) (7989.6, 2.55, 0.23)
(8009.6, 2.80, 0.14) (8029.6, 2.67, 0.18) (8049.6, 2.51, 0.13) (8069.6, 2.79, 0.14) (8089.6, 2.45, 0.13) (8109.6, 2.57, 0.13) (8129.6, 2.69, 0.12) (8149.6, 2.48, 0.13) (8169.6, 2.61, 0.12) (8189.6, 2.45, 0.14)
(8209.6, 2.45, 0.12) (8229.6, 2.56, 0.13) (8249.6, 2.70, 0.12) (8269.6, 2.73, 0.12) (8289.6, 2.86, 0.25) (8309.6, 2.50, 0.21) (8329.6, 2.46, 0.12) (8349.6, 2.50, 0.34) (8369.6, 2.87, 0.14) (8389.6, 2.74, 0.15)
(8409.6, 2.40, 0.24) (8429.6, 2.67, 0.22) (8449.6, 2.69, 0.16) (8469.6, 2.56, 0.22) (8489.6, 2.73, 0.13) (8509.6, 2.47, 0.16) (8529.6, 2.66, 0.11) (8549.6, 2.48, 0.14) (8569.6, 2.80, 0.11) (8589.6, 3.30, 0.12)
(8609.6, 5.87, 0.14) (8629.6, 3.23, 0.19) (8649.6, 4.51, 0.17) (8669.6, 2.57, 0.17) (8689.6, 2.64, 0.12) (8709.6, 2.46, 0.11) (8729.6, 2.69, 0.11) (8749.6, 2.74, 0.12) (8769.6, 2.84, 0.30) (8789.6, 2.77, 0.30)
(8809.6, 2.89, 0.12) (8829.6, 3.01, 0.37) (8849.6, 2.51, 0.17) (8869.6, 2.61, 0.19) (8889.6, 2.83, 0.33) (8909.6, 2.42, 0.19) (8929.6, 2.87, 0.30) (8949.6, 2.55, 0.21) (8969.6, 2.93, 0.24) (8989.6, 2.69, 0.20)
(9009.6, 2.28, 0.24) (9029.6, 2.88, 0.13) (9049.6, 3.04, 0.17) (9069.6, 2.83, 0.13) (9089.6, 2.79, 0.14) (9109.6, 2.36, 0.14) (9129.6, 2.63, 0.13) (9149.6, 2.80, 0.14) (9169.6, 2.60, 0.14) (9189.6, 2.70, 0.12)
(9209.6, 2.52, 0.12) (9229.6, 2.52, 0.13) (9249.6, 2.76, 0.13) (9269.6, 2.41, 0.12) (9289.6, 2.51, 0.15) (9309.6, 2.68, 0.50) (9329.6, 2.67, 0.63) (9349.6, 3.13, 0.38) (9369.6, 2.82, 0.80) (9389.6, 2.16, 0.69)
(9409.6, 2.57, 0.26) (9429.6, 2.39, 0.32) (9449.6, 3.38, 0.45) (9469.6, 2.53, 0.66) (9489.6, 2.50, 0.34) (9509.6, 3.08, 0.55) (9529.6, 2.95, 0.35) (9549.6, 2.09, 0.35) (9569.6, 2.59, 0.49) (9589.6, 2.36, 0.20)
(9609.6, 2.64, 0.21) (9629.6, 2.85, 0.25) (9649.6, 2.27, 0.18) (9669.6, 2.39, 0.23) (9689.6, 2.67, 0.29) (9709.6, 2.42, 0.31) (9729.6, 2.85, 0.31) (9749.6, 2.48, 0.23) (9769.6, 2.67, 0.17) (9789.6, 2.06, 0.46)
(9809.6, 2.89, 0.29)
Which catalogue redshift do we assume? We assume 0.313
